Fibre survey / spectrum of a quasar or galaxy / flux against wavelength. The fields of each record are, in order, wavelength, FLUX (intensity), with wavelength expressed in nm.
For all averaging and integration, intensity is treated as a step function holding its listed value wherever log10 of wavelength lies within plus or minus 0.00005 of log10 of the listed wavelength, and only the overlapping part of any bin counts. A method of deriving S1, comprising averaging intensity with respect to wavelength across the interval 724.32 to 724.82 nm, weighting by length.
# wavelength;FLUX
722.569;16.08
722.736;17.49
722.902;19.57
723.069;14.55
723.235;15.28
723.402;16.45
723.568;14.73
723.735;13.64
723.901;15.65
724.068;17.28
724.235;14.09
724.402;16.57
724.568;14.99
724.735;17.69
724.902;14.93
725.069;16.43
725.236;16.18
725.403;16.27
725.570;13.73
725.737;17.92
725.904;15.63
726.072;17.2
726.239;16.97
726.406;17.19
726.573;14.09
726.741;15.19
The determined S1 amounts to 16.4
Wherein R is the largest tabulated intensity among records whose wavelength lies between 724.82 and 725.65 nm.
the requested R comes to 16.43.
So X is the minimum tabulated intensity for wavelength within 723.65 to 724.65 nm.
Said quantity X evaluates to 13.64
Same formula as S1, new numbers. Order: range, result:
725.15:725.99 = 15.9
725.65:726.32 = 16.9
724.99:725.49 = 16.3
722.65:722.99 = 18.4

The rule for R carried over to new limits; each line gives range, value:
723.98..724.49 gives 17.28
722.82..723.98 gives 19.57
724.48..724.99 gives 17.69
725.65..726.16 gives 17.92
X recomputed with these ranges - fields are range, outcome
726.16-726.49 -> 16.97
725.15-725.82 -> 13.73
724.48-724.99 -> 14.93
